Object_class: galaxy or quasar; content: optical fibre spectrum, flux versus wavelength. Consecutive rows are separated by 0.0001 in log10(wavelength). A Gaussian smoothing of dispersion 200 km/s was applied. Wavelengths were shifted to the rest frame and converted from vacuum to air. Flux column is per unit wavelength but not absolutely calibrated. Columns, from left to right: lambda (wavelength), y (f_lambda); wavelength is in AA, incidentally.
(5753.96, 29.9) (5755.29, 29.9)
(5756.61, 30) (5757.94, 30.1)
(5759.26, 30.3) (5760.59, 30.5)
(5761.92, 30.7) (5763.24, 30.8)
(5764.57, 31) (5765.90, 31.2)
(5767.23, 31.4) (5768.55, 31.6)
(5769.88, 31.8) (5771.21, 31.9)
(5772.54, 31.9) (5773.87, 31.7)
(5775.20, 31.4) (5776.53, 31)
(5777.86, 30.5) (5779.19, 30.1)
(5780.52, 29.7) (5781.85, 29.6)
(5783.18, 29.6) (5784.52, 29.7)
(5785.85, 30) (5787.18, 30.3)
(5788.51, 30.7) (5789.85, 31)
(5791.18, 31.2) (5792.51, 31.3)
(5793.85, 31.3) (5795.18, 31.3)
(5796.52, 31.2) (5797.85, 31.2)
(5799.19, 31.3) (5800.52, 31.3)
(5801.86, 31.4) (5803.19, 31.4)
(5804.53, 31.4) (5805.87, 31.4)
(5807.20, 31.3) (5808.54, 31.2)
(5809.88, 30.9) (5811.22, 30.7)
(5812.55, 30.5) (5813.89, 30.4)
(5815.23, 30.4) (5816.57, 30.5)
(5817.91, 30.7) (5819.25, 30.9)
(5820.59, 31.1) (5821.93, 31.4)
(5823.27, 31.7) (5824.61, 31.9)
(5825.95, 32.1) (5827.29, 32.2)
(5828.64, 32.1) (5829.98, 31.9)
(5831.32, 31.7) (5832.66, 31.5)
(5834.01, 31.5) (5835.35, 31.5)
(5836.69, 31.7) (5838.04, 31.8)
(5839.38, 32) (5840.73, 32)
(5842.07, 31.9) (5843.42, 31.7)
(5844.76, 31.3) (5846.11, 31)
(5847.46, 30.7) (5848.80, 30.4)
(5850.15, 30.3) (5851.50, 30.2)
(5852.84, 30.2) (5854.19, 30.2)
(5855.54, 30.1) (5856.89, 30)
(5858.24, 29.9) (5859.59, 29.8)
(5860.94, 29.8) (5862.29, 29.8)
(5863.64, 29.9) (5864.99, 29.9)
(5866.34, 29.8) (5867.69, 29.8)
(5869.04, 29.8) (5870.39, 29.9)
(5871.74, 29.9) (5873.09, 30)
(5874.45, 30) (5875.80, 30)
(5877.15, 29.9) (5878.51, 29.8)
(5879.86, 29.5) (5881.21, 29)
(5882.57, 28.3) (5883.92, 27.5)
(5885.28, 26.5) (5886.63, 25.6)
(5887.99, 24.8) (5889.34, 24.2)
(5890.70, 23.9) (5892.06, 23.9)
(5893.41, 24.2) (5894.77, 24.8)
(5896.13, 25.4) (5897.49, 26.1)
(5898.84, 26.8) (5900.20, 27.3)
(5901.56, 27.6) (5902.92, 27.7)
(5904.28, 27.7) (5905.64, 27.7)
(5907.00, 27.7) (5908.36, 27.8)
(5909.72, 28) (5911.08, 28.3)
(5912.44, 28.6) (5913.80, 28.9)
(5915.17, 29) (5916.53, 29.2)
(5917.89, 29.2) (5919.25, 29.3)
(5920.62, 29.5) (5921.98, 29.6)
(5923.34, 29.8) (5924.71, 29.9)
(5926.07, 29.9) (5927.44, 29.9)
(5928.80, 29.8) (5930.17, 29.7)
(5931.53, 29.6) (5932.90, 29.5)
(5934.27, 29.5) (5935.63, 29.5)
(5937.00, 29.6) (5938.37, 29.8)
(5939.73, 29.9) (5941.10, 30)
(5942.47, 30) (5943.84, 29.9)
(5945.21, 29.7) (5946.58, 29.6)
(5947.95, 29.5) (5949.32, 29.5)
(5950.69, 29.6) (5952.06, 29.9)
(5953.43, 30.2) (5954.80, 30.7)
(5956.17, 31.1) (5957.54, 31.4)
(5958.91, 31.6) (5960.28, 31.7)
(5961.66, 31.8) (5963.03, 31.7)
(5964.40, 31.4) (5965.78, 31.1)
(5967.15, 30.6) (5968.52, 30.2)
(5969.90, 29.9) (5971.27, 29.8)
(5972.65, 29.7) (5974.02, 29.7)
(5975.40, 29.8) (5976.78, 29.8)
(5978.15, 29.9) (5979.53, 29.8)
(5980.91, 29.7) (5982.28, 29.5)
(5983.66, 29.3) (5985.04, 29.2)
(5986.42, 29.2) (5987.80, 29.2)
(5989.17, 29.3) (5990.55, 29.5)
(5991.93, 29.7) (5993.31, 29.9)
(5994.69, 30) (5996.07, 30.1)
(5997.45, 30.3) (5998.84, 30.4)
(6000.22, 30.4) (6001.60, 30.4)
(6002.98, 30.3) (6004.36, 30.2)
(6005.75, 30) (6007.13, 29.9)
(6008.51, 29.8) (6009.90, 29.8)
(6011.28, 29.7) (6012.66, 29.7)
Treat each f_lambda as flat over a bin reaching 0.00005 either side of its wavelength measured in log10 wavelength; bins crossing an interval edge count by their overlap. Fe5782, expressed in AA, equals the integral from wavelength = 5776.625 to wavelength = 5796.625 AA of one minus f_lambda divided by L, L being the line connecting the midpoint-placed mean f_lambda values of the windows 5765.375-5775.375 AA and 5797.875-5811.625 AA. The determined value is 0.6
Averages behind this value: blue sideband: 31.6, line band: 30.5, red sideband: 31.2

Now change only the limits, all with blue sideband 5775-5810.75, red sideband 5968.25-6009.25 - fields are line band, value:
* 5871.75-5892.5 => 1.86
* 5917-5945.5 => 0.40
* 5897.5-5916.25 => 1.46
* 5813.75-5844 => -0.87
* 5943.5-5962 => -0.26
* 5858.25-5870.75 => 0.26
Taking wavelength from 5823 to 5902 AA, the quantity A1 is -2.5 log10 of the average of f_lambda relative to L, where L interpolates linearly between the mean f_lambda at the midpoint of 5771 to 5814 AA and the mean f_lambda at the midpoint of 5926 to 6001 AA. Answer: 0.04 mag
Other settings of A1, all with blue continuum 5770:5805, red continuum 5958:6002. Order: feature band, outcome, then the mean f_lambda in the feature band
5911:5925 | 0.043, 29.2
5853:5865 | 0.025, 29.9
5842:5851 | -0.010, 30.9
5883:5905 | 0.177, 25.9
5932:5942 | 0.023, 29.7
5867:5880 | 0.025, 29.9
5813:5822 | 0.003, 30.7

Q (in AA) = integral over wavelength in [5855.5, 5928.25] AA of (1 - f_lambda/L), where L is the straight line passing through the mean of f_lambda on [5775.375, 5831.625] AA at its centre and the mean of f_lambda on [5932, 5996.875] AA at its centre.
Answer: 5.1 AA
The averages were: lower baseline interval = 31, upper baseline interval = 30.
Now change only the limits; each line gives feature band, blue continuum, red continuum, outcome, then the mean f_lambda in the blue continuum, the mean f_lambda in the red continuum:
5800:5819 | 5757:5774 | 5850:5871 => -0.2 AA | 31.1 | 30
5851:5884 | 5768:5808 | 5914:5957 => 0.6 AA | 31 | 29.7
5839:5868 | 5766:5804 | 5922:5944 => -0.1 AA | 31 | 29.8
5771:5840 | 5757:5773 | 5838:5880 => -0.8 AA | 31.1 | 30.3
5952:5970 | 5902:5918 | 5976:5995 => -1.2 AA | 28.3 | 29.6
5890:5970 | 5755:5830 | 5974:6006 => 2.9 AA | 31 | 29.8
